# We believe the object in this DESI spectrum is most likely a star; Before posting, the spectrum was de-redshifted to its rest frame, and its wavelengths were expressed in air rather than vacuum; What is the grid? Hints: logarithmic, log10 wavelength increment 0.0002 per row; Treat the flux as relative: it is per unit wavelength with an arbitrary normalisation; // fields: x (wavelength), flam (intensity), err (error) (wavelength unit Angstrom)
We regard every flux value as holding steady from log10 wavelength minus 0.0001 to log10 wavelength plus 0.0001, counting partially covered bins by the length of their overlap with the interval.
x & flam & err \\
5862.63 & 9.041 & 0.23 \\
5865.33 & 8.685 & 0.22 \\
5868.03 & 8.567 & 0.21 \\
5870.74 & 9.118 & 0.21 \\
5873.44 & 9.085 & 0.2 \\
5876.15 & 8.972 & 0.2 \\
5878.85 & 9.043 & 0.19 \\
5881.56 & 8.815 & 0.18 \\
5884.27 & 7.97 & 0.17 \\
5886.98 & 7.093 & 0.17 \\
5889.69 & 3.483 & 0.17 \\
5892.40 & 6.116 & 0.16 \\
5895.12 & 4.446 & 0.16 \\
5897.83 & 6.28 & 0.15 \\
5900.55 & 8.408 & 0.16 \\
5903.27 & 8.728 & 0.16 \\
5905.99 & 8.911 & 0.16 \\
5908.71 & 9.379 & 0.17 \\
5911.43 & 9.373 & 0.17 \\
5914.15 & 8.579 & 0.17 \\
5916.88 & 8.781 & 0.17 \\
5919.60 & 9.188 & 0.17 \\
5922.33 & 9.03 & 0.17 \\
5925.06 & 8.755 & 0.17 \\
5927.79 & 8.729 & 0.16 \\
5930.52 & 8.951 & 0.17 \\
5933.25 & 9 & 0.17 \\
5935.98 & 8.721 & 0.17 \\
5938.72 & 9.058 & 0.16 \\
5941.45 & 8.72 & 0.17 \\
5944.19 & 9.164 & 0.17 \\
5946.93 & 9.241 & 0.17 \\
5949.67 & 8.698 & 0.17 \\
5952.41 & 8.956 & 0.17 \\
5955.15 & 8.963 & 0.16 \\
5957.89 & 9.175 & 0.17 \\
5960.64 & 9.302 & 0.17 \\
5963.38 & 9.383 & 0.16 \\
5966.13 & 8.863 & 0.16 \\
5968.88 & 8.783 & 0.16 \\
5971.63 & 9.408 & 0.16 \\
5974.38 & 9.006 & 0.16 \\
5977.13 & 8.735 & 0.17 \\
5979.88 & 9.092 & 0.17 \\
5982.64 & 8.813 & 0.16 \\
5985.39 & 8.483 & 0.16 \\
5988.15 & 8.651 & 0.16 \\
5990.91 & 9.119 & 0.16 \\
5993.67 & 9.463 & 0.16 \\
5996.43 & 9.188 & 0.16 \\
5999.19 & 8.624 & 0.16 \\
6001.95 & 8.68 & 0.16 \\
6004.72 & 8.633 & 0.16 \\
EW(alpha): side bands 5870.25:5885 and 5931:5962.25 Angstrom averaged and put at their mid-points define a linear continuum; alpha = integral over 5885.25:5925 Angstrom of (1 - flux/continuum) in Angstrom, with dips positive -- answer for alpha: 5.3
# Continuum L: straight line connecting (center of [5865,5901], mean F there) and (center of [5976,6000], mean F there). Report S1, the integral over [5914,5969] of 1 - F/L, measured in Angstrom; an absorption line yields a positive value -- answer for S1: -4.4 Angstrom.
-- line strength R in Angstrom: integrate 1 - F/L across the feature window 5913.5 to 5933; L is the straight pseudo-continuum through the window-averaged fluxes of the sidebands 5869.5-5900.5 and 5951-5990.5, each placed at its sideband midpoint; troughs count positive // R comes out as -1.9 Angstrom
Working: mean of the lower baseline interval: 7.35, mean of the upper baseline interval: 8.98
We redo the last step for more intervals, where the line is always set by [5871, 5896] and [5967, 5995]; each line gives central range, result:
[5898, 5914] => -2.1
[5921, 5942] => -1.9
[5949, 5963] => -0.8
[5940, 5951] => -0.8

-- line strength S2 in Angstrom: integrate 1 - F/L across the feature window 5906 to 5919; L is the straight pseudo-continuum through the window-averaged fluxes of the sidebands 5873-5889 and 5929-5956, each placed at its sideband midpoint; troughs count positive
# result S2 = -0.6 Angstrom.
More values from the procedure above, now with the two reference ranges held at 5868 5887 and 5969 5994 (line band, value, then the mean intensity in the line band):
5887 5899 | 4.7 Angstrom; 5.29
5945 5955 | -0.1 Angstrom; 8.98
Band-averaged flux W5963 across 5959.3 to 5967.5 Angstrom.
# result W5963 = 9.19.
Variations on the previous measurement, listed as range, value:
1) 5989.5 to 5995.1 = 9.28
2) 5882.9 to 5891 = 6.2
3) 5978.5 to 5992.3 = 8.83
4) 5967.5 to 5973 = 9.09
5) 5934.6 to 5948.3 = 8.98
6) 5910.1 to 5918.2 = 8.91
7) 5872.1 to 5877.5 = 9.03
